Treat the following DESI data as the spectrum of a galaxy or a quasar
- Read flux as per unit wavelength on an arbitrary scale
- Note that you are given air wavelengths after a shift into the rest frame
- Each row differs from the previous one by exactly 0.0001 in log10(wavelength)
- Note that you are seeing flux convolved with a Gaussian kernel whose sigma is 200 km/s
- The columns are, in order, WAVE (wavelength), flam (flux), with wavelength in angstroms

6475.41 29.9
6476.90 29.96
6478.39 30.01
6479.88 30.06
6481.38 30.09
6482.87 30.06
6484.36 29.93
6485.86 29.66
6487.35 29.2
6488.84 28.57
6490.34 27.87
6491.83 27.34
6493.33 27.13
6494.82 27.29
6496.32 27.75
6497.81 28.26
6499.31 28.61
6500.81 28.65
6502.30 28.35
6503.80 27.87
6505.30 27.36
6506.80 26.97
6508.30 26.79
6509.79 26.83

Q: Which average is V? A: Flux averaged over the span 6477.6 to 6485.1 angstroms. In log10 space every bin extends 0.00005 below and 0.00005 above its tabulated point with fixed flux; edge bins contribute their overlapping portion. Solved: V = 30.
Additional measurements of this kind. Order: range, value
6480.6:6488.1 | 29.8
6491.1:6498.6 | 27.6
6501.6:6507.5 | 27.6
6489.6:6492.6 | 27.6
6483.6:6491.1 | 29.1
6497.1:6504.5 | 28.3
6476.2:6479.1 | 30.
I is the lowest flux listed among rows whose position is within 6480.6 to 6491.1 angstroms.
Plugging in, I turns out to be 27.87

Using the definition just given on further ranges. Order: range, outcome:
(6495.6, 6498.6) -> 27.75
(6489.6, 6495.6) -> 27.13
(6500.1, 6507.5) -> 26.97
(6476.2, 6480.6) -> 29.96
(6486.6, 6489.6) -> 28.57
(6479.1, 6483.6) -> 30.06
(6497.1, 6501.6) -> 28.26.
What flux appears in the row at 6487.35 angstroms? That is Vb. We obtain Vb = 29.2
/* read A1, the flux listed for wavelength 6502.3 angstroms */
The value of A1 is 28.35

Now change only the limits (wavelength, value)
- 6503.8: 27.87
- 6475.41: 29.9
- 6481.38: 30.09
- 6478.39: 30.01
